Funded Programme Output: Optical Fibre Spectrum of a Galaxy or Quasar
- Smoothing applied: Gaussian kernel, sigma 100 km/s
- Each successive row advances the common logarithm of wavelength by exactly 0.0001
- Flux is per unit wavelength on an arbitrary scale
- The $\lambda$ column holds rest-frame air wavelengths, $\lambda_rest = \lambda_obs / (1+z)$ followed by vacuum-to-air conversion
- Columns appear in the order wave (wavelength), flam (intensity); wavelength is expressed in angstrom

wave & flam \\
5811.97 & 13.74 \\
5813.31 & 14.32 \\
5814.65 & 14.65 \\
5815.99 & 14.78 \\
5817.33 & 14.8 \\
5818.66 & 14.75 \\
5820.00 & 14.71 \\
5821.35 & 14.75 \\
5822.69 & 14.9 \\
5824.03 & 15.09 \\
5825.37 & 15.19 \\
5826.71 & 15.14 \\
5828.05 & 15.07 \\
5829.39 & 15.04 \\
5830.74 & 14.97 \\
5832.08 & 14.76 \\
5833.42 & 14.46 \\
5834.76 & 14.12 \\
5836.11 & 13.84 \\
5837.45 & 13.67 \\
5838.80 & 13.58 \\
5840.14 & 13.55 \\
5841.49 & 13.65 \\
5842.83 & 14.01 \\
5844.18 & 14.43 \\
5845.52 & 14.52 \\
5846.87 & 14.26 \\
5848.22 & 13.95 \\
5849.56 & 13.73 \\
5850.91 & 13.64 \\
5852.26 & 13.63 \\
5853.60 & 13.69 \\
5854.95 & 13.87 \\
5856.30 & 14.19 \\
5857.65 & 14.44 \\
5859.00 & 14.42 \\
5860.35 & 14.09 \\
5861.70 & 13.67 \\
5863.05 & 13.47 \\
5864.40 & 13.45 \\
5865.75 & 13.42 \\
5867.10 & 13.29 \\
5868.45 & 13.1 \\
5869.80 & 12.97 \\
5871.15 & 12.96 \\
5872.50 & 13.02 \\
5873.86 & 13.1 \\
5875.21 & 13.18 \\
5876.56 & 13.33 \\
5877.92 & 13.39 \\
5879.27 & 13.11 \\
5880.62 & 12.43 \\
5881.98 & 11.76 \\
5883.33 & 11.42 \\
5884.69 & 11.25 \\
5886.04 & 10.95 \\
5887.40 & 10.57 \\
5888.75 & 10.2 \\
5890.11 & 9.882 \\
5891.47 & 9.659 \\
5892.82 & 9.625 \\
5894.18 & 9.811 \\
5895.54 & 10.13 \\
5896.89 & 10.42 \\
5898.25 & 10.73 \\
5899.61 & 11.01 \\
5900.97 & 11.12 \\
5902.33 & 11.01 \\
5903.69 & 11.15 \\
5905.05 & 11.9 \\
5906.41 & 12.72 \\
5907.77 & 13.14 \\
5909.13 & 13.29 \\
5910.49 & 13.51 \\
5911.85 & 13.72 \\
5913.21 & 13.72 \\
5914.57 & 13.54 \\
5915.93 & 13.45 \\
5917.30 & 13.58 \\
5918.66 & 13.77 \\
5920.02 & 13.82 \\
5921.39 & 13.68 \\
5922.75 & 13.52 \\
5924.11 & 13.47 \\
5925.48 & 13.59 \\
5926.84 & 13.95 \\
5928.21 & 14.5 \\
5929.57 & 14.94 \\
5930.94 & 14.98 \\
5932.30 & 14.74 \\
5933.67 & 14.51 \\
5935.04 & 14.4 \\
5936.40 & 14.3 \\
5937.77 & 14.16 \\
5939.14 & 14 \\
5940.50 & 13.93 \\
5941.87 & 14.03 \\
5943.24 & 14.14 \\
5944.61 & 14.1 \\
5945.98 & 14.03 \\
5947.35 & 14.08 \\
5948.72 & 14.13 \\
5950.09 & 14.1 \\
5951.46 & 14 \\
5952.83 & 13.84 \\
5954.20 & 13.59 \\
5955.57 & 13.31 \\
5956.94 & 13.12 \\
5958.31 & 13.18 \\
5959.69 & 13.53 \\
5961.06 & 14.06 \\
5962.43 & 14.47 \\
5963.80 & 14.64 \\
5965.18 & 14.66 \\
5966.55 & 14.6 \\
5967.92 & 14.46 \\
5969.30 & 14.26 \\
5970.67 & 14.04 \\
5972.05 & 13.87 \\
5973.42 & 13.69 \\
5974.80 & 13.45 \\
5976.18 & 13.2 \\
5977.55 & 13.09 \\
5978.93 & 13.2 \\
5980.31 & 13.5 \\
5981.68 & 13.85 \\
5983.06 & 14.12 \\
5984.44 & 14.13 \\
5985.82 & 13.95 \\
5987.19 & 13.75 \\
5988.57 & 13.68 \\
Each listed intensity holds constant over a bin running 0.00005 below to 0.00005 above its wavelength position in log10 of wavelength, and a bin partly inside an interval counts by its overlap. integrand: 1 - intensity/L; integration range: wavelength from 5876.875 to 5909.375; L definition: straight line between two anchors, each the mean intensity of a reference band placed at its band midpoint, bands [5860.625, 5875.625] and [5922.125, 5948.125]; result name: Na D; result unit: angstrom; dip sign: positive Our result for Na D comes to 5.56 angstrom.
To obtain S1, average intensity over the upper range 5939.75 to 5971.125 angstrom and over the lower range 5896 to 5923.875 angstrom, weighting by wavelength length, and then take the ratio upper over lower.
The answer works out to 1.11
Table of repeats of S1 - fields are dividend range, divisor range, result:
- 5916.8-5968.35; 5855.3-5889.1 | 1.09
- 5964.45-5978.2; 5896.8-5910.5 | 1.18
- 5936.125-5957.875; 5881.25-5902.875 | 1.31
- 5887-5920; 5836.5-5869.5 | 0.85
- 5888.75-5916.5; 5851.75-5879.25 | 0.86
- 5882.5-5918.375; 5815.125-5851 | 0.81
